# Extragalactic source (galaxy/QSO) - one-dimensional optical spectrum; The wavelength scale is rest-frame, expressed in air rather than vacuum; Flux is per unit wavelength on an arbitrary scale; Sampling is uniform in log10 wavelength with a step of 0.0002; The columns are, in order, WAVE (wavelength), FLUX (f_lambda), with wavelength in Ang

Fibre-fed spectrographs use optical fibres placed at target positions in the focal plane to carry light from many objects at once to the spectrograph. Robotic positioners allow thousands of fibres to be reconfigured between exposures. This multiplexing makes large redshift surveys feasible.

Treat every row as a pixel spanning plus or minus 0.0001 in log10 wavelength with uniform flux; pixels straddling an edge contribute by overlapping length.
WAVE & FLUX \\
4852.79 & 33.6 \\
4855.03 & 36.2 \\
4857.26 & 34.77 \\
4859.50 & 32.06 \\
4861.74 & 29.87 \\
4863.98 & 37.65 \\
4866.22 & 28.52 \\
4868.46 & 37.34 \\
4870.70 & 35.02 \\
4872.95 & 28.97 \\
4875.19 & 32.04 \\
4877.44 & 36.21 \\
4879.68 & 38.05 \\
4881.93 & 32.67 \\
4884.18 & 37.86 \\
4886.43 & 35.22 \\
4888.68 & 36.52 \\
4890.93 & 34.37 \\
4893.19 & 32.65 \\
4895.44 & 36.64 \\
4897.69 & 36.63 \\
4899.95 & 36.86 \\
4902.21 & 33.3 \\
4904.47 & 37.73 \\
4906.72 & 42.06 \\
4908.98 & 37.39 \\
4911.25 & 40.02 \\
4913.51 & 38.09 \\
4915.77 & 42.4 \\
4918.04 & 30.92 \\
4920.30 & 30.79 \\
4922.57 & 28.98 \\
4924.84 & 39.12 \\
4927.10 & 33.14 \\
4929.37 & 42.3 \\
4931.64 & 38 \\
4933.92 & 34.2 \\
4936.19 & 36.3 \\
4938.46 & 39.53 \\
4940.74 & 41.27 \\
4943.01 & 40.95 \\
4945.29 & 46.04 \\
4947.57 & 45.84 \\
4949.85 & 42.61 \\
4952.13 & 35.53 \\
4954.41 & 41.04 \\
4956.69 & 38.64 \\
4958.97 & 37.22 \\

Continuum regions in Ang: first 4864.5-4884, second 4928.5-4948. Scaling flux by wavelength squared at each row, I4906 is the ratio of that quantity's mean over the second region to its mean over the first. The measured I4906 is 1.22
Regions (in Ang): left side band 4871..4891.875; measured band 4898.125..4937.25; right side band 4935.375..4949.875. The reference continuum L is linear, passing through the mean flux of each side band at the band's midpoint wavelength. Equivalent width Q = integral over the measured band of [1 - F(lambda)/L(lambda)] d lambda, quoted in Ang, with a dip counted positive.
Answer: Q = 2.3 Ang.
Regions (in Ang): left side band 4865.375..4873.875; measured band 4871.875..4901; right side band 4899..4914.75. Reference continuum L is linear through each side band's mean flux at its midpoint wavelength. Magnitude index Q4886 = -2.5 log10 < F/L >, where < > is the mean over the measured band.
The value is 0.00 mag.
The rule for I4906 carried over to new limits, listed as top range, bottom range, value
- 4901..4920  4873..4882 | 1.11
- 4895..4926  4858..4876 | 1.13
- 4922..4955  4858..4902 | 1.16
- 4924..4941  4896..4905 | 1.06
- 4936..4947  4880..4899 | 1.20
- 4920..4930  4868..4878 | 1.06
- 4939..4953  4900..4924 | 1.18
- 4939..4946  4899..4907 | 1.16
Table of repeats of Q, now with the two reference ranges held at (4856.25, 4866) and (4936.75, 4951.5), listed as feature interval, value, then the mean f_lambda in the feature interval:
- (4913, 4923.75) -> 1.4 Ang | 34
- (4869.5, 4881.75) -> 0.3 Ang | 34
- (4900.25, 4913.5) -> 0.0 Ang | 38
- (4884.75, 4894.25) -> 0.3 Ang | 34.9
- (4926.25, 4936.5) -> 1.0 Ang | 36.9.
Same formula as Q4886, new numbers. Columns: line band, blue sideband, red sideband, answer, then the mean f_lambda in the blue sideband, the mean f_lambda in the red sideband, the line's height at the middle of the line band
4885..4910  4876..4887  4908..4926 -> -0.01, 35.9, 35.9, 35.9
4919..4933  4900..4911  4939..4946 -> 0.14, 37.7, 42.3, 40.2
